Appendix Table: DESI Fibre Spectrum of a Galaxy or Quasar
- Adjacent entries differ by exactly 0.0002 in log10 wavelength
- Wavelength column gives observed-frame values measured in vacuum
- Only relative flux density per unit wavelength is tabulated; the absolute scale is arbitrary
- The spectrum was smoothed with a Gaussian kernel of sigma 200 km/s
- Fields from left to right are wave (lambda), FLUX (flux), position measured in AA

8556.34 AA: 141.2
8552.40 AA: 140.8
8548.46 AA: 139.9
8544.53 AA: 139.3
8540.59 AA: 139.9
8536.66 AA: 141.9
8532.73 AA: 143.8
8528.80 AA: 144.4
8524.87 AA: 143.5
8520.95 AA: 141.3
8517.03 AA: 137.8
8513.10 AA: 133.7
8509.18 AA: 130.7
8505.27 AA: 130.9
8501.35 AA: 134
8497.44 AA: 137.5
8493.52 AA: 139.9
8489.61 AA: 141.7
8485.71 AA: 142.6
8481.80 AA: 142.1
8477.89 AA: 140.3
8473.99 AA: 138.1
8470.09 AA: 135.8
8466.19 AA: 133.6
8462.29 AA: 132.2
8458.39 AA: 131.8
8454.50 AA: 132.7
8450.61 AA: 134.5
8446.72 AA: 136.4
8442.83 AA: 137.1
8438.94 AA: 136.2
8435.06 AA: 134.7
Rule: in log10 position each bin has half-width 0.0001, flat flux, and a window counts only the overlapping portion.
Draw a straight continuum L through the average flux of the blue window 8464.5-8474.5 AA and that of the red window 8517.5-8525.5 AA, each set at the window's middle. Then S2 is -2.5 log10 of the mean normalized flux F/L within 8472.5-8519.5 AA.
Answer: 0.01 mag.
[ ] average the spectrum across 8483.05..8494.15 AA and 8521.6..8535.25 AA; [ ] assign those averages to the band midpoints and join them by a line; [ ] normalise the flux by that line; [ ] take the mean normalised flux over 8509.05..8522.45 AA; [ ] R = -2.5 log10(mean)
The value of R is 0.05 mag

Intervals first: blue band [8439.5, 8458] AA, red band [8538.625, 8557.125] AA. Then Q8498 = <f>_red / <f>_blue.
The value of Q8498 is 1.04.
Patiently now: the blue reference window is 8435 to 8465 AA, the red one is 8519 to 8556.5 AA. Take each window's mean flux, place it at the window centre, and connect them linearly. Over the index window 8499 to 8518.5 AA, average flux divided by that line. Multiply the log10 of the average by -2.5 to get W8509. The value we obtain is 0.05 mag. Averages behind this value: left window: 134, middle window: 133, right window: 142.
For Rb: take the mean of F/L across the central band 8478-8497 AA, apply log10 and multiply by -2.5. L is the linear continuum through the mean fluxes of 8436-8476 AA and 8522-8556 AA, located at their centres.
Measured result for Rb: -0.03 mag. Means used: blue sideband 135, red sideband 142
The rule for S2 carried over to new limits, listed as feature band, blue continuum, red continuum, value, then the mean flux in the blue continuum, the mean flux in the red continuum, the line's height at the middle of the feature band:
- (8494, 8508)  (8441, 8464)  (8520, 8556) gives 0.030 mag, 134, 142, 138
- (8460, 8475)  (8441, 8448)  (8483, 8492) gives 0.040 mag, 137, 142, 140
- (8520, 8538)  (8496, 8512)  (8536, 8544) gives -0.038 mag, 133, 140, 138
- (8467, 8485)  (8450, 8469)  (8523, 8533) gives -0.026 mag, 133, 144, 136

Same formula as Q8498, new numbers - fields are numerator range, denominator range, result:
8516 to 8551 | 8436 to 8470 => 1.05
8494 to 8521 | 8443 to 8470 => 1.01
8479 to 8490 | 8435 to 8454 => 1.05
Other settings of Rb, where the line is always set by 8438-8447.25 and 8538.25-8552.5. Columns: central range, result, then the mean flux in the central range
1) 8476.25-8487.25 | -0.03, 142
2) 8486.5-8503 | 0.00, 139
